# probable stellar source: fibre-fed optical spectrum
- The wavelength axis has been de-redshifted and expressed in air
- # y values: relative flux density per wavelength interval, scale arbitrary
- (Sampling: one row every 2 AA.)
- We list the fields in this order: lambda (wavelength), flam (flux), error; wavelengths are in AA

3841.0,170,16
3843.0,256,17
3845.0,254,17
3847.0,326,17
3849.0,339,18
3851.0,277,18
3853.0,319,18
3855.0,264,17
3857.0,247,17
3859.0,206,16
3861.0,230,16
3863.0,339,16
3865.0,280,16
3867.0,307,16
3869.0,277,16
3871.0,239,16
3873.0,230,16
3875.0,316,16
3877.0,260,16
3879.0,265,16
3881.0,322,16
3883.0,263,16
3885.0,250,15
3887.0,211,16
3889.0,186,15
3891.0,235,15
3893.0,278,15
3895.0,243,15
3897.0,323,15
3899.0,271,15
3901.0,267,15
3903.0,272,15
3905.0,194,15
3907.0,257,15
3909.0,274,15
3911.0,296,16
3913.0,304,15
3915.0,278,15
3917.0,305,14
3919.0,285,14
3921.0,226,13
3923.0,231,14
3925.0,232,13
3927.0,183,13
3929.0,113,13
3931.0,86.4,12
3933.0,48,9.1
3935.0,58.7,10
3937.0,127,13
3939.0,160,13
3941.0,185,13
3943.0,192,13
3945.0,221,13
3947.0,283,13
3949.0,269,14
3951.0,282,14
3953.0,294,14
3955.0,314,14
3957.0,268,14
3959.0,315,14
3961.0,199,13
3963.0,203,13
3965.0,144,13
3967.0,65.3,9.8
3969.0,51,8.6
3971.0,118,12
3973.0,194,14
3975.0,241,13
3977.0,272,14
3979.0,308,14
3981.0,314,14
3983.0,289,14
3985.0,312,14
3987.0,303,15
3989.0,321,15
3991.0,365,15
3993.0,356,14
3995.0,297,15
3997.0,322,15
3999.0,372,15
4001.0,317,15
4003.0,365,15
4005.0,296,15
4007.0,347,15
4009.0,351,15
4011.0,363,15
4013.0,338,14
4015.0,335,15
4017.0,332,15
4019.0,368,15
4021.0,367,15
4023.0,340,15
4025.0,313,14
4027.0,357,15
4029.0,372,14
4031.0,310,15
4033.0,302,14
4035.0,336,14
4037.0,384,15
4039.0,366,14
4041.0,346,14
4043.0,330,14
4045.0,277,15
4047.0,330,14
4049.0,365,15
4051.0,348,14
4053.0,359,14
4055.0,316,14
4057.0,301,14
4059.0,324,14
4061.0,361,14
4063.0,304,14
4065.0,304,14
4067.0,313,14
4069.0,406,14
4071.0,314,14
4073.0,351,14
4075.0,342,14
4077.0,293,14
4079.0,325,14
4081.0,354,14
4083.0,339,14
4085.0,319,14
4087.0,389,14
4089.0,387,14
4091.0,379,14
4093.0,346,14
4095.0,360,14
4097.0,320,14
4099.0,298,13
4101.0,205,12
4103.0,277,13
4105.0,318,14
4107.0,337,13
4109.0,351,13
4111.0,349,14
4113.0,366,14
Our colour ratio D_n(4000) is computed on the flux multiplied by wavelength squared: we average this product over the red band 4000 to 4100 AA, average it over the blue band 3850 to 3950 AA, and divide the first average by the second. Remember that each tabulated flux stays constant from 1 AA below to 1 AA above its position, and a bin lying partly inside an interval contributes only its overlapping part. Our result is 1.5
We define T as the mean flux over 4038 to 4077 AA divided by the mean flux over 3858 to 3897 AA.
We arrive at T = 1.28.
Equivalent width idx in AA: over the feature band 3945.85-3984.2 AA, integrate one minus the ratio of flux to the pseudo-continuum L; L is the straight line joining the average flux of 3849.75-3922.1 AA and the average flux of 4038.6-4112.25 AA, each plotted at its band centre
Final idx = 7.92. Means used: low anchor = 267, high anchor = 332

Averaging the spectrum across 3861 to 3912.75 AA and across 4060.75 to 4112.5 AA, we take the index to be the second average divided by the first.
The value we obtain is 1.25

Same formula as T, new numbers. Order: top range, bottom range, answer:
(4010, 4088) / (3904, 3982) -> 1.57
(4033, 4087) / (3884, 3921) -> 1.28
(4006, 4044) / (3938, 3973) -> 1.65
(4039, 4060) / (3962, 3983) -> 1.69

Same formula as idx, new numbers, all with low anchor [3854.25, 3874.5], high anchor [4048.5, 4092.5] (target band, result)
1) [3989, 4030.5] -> -3.3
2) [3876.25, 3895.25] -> 1.4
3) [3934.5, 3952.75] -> 5.5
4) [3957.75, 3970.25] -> 5.7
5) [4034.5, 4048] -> -0.4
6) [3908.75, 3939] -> 9.0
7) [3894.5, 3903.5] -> 0.0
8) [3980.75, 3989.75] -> 0.0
